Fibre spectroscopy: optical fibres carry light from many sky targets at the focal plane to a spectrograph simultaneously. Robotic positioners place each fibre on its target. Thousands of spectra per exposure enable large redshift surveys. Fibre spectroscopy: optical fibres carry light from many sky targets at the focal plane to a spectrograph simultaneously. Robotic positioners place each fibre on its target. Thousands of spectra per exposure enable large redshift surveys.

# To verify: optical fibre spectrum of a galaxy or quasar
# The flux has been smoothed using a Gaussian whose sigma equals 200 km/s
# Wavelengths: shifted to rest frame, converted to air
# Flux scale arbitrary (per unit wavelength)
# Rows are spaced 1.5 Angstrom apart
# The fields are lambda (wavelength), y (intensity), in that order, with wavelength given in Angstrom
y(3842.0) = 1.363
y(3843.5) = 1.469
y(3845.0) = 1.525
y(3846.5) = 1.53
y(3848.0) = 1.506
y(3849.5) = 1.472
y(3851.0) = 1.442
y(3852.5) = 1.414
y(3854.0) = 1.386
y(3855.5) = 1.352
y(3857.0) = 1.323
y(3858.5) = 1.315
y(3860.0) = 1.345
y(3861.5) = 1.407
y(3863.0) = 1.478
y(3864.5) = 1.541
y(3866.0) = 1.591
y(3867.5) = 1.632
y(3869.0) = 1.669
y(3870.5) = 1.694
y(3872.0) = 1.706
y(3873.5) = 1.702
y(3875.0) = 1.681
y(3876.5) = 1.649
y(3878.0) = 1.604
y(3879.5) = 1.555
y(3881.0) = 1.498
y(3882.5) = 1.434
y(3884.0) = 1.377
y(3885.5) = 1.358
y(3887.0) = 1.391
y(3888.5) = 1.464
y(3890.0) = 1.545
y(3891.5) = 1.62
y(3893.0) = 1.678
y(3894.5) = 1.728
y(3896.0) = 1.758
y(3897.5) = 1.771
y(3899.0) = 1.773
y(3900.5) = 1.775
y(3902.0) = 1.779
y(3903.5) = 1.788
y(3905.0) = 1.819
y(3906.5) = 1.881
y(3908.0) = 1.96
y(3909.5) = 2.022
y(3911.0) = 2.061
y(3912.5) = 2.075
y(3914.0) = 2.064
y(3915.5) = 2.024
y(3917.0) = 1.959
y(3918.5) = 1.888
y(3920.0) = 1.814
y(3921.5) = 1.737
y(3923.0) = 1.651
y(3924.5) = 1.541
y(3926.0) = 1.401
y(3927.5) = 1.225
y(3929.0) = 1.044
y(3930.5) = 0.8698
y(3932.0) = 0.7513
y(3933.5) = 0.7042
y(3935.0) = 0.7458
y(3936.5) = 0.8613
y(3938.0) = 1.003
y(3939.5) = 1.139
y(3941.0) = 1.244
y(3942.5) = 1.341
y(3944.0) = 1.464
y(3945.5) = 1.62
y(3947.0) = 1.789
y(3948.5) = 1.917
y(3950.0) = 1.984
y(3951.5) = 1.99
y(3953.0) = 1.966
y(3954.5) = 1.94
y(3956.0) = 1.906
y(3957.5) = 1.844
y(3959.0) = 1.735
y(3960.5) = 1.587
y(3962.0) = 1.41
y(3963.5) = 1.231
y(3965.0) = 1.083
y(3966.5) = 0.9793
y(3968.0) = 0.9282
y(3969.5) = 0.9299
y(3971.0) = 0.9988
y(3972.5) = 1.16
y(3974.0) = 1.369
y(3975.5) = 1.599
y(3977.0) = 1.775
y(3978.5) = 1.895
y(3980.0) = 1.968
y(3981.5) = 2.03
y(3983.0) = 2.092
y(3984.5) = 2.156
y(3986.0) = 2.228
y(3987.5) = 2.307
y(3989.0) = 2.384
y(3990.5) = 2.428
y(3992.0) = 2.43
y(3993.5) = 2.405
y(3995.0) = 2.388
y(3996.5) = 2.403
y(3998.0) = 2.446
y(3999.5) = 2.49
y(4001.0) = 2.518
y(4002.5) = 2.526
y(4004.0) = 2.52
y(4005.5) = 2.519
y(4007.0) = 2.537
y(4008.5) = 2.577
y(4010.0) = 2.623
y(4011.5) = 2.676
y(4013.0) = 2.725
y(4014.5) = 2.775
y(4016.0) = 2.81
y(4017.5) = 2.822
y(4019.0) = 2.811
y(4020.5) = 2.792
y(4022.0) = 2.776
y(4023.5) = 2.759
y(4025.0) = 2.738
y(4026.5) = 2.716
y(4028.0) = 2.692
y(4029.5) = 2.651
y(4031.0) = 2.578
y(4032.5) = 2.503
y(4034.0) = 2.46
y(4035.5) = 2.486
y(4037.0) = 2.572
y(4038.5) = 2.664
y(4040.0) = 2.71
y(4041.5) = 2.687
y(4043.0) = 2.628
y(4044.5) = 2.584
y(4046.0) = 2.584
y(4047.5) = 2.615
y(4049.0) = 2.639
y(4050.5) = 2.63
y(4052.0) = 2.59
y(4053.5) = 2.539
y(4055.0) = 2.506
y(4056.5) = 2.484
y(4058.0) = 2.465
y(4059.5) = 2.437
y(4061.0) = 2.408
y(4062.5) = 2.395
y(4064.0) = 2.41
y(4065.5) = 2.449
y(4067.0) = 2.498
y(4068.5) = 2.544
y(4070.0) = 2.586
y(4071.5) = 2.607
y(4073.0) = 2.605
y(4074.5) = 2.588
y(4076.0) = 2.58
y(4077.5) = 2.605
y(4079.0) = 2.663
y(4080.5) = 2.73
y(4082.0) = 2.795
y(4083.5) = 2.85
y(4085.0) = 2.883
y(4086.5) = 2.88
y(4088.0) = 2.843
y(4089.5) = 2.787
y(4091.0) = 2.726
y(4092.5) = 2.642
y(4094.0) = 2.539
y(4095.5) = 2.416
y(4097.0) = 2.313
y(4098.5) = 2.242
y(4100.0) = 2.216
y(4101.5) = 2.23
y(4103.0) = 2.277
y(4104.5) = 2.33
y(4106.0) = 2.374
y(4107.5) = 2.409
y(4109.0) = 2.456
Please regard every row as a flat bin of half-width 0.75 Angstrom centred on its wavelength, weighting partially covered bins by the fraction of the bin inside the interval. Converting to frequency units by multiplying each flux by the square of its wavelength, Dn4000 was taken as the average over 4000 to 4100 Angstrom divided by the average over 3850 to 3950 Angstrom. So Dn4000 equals 1.8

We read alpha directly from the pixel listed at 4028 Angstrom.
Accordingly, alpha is 2.692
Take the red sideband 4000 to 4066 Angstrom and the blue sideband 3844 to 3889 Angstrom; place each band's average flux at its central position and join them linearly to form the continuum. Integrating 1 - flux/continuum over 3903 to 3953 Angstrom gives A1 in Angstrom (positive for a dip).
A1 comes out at 8.8 Angstrom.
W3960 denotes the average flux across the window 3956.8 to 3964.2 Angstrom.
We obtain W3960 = 1.56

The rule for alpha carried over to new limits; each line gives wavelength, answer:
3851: 1.442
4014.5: 2.775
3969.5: 0.9299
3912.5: 2.075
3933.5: 0.7042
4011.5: 2.676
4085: 2.883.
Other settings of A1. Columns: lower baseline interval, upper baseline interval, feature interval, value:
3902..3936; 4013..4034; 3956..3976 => 7.39 Angstrom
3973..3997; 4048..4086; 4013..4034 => -3.51 Angstrom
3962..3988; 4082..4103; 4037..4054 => -3.55 Angstrom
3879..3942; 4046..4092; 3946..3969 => 2.94 Angstrom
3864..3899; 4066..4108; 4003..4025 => -4.69 Angstrom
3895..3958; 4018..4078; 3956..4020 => 1.83 Angstrom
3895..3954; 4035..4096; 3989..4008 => -3.02 Angstrom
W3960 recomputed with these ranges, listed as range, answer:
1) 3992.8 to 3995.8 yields 2.4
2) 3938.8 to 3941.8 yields 1.19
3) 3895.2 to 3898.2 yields 1.76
